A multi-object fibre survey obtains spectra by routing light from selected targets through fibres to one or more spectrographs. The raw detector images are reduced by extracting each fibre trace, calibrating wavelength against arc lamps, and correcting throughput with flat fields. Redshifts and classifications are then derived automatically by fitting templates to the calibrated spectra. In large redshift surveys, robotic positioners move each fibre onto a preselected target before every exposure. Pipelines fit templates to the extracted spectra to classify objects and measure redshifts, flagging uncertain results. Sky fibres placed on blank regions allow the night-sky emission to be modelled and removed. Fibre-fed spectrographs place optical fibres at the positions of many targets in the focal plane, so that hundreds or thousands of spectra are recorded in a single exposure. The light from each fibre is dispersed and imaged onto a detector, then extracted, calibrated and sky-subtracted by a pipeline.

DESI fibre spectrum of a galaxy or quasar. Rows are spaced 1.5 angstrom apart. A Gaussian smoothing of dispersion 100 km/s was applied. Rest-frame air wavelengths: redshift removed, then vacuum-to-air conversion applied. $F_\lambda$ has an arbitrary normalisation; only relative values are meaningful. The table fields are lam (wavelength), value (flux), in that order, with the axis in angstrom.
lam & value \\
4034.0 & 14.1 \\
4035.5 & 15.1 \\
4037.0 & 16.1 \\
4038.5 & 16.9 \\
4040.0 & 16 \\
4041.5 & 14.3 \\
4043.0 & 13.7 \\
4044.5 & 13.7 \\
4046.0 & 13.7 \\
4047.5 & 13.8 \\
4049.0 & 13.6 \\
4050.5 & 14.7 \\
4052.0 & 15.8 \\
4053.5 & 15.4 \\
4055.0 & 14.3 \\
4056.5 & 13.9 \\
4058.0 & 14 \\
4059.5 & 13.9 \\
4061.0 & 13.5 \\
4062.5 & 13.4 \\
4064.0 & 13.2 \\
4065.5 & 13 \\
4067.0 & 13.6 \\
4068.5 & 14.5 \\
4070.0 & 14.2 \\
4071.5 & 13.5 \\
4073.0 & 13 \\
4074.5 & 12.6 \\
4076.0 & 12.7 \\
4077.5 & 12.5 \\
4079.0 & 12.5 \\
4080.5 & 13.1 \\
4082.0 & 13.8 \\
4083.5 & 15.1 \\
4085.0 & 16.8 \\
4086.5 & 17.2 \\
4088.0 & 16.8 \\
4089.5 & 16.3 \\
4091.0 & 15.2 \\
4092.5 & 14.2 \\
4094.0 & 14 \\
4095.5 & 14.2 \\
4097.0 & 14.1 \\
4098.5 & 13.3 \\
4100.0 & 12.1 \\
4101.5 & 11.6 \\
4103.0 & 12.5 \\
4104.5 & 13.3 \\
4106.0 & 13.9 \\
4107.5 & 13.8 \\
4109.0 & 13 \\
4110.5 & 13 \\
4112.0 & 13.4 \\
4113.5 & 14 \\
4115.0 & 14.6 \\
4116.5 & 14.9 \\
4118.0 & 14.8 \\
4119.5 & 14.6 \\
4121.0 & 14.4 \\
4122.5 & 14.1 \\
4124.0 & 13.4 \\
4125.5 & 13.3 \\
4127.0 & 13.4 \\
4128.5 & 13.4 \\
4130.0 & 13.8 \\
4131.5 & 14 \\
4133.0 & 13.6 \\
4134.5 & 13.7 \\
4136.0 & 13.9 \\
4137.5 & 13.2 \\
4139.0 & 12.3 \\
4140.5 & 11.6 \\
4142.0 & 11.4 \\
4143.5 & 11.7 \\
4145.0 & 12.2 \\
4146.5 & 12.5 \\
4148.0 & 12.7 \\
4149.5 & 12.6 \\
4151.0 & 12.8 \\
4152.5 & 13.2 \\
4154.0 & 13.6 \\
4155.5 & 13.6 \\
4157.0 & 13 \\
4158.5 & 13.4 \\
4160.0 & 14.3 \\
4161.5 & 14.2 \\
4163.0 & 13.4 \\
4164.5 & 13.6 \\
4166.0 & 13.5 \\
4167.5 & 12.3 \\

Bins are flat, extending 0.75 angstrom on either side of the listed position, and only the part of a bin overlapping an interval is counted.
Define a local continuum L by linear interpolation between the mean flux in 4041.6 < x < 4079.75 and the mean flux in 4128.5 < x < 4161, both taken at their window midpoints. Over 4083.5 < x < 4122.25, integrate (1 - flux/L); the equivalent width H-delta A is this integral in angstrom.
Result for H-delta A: -2.6 angstrom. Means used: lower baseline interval 13.7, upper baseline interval 13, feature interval 14.3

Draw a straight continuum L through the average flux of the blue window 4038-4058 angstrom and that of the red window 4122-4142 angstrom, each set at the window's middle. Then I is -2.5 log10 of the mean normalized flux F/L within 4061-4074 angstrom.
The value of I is 0.06 mag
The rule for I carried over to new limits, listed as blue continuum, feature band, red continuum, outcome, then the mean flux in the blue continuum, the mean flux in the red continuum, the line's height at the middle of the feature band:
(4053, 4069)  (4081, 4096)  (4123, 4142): -0.130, 13.8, 13.2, 13.6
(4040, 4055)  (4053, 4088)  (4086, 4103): 0.031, 14.4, 14.3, 14.4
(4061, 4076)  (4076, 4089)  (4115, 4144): -0.094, 13.4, 13.5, 13.4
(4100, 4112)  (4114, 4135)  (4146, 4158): -0.081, 13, 13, 13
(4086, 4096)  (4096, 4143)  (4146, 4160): 0.071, 15.4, 13.1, 14.4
